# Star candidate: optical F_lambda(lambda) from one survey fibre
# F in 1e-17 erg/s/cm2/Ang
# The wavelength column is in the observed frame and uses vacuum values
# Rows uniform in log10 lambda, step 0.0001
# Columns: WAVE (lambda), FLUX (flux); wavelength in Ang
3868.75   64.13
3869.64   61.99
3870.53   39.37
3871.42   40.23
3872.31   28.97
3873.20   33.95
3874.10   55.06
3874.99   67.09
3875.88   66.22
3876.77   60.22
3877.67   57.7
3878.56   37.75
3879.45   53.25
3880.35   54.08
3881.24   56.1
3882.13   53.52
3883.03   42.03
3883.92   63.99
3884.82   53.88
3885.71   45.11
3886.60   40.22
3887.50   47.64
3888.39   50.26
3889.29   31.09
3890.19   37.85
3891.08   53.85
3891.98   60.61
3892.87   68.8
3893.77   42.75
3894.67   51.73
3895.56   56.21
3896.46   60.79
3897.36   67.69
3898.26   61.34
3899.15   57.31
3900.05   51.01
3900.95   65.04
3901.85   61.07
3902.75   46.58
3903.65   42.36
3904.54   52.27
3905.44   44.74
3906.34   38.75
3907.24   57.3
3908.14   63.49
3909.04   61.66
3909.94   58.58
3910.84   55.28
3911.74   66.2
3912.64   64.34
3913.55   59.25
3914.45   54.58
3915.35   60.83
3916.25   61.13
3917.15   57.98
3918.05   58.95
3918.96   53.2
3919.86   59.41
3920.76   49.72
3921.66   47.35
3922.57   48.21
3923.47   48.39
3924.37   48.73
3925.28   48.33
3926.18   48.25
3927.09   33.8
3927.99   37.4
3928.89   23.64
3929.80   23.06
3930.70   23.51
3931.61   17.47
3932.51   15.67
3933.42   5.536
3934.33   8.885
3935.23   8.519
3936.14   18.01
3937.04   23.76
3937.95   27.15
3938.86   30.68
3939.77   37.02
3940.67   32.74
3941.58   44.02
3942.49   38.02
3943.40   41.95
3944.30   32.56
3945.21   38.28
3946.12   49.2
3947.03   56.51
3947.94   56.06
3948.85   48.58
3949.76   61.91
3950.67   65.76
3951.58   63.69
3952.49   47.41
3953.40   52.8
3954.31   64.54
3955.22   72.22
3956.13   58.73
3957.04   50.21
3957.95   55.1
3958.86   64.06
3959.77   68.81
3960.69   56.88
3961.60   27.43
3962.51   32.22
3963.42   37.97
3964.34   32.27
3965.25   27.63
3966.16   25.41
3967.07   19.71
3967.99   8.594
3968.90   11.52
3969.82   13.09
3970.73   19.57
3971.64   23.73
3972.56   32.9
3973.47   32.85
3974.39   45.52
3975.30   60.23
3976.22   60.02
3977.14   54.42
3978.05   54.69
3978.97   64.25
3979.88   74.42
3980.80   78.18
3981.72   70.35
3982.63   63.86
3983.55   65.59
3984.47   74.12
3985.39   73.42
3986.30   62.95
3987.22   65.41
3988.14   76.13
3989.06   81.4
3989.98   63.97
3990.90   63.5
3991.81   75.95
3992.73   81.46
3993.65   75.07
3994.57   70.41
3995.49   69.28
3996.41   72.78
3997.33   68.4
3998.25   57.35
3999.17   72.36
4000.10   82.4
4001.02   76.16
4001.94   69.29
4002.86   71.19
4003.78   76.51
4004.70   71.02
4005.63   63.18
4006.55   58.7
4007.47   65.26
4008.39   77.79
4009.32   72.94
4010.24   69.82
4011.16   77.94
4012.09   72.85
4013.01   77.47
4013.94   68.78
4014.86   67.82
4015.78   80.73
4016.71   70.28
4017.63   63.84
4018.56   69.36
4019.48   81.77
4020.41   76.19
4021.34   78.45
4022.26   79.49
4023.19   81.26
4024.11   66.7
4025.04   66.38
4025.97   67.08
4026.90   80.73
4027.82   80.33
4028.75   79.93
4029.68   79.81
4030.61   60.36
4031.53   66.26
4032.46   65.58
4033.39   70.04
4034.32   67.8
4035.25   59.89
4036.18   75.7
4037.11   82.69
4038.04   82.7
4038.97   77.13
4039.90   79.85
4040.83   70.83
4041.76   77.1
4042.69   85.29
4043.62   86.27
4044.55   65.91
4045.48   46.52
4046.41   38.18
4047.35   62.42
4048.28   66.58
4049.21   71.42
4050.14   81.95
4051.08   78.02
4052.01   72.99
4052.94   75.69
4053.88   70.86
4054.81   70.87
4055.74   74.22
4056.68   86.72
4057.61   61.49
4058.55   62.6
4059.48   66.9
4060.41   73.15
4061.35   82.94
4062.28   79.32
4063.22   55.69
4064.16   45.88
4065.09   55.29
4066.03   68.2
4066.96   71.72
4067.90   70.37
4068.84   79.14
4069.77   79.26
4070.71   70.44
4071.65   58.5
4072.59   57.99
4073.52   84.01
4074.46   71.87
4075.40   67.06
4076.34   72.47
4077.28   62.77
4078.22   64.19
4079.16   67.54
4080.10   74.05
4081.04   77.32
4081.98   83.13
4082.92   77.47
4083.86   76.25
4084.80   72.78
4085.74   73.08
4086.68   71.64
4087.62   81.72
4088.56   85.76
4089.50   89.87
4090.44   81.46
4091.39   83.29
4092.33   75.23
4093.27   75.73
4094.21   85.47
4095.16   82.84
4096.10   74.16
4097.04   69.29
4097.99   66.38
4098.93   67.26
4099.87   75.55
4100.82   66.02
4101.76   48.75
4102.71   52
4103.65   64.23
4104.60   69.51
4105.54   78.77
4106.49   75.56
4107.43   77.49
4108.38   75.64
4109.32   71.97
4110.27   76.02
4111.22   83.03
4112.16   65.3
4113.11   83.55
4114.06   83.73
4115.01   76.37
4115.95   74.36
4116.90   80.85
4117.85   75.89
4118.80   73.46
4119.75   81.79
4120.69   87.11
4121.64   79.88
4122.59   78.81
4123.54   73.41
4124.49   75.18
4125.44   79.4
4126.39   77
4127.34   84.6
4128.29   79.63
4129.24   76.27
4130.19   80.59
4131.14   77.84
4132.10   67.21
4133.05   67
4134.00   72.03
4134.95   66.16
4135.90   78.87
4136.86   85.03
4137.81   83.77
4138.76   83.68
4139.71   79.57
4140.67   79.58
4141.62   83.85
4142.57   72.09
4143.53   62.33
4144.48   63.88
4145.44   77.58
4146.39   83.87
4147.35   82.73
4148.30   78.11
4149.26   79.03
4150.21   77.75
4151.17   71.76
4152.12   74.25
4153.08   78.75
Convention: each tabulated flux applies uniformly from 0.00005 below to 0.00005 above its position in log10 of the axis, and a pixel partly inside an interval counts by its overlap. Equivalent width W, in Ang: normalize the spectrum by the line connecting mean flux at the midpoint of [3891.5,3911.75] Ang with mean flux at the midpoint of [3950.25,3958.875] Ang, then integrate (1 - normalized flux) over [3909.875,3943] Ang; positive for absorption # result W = 9.9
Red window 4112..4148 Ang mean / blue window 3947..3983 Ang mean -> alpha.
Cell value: 1.6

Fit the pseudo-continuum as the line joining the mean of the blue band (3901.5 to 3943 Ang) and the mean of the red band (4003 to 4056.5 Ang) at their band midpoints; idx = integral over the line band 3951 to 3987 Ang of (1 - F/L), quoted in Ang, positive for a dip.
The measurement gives 4.3 Ang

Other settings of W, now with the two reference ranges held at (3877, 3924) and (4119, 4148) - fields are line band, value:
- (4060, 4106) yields 0.3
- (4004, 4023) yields -2.1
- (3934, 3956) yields 5.8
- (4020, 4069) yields -2.1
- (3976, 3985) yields -0.6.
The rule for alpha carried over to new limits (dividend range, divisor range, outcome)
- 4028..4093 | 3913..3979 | 1.73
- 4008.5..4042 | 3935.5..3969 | 1.72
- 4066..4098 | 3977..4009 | 1.07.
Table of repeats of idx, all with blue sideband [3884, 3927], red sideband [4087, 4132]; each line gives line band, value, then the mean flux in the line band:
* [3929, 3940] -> 7.2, 19.7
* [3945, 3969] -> 4.9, 47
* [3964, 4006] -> 3.3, 57.8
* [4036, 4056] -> -1.0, 72.4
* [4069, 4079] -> 0.4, 69.1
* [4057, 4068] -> 0.7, 66.3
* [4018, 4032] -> -1.6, 74.2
